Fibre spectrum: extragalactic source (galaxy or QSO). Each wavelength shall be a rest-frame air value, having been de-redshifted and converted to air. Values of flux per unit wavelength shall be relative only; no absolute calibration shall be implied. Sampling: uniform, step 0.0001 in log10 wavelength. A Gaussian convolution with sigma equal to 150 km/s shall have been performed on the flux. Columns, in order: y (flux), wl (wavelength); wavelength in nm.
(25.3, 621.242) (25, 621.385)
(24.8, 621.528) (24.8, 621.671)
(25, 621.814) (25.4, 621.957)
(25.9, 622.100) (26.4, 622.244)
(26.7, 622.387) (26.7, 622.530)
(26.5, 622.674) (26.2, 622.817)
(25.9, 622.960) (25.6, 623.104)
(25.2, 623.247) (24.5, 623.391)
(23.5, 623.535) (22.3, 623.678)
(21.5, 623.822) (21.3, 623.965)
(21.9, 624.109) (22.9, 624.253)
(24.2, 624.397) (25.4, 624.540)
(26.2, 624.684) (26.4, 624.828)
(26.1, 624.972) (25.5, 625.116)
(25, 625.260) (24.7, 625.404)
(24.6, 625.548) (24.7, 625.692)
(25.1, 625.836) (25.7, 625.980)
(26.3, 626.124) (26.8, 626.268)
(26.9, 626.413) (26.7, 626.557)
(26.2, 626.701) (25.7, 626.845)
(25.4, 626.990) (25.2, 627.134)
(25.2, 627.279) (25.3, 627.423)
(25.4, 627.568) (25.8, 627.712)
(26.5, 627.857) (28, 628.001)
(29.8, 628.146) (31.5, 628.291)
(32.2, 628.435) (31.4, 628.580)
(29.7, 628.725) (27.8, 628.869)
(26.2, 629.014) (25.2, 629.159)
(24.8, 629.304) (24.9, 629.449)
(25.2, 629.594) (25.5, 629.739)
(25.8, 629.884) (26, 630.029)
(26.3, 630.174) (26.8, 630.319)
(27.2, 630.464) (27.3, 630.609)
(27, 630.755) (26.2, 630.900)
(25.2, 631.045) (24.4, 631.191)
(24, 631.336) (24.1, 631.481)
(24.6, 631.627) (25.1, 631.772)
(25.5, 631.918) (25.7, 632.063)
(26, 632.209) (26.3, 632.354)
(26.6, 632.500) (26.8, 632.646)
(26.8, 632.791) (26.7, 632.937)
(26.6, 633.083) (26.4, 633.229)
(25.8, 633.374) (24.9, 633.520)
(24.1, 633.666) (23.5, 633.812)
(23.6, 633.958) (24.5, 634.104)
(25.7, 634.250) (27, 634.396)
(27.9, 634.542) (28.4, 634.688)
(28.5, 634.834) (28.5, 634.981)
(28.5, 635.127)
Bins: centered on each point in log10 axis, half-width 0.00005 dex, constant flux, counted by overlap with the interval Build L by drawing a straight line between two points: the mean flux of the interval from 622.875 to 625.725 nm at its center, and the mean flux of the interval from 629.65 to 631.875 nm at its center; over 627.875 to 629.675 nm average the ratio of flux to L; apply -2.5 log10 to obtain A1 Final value -0.111 mag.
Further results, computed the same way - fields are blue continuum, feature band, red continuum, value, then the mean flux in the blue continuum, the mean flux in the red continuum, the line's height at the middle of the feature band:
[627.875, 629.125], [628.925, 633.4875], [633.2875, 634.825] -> 0.07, 29.3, 25.7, 27.5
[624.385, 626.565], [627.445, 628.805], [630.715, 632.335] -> -0.13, 25.7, 25.3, 25.5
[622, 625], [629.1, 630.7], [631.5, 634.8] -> -0.02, 24.8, 25.8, 25.5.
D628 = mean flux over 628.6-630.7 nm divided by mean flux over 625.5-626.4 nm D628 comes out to 1.0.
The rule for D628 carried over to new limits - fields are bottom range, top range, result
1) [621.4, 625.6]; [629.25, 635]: 1.04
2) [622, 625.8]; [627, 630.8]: 1.09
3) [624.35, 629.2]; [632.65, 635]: 0.98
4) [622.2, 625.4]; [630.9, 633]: 1.03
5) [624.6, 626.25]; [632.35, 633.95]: 1.01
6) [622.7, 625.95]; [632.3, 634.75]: 1.06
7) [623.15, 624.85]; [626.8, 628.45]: 1.14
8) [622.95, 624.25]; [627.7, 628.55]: 1.25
